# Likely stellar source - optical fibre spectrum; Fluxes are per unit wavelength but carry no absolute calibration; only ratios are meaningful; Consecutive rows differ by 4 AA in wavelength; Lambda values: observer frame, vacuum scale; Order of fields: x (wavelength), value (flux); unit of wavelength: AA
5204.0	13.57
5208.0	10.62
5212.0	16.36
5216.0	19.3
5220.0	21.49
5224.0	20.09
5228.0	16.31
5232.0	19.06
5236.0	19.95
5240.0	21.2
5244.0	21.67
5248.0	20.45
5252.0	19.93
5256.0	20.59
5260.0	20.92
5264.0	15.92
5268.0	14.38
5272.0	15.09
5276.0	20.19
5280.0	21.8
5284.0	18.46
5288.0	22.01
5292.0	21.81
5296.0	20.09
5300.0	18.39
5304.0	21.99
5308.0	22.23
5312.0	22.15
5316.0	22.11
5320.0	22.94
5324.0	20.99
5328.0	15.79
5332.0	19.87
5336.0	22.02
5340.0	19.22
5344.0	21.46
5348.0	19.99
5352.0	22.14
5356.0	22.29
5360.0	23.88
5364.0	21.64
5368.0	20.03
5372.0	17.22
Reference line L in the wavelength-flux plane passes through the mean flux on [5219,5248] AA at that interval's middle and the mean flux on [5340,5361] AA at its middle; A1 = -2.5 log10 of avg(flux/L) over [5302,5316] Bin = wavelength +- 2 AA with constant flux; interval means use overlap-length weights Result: -0.06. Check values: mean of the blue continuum 19.9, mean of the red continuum 21.6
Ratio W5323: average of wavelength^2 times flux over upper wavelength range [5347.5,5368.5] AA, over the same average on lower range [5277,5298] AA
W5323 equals 1.08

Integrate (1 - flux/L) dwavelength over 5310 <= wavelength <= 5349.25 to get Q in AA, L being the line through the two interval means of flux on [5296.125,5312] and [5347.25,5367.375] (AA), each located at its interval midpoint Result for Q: 1.4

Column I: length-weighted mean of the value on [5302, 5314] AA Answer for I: 22.1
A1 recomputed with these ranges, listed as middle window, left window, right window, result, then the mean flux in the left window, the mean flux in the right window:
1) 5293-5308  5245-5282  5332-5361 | -0.029 mag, 18.9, 21.4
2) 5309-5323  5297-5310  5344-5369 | -0.063 mag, 20.8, 21.7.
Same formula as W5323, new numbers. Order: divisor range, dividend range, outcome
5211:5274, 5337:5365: 1.18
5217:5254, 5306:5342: 1.08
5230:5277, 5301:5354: 1.13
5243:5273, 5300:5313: 1.18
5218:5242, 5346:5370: 1.16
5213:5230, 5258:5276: 0.90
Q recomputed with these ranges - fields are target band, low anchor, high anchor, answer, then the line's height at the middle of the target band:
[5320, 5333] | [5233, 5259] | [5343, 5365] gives 1.3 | 21.6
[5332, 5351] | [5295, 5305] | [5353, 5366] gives 1.0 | 21.8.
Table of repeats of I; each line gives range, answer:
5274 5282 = 21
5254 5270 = 18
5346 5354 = 21.1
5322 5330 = 18.4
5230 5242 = 20.1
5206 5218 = 15.4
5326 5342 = 19.2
